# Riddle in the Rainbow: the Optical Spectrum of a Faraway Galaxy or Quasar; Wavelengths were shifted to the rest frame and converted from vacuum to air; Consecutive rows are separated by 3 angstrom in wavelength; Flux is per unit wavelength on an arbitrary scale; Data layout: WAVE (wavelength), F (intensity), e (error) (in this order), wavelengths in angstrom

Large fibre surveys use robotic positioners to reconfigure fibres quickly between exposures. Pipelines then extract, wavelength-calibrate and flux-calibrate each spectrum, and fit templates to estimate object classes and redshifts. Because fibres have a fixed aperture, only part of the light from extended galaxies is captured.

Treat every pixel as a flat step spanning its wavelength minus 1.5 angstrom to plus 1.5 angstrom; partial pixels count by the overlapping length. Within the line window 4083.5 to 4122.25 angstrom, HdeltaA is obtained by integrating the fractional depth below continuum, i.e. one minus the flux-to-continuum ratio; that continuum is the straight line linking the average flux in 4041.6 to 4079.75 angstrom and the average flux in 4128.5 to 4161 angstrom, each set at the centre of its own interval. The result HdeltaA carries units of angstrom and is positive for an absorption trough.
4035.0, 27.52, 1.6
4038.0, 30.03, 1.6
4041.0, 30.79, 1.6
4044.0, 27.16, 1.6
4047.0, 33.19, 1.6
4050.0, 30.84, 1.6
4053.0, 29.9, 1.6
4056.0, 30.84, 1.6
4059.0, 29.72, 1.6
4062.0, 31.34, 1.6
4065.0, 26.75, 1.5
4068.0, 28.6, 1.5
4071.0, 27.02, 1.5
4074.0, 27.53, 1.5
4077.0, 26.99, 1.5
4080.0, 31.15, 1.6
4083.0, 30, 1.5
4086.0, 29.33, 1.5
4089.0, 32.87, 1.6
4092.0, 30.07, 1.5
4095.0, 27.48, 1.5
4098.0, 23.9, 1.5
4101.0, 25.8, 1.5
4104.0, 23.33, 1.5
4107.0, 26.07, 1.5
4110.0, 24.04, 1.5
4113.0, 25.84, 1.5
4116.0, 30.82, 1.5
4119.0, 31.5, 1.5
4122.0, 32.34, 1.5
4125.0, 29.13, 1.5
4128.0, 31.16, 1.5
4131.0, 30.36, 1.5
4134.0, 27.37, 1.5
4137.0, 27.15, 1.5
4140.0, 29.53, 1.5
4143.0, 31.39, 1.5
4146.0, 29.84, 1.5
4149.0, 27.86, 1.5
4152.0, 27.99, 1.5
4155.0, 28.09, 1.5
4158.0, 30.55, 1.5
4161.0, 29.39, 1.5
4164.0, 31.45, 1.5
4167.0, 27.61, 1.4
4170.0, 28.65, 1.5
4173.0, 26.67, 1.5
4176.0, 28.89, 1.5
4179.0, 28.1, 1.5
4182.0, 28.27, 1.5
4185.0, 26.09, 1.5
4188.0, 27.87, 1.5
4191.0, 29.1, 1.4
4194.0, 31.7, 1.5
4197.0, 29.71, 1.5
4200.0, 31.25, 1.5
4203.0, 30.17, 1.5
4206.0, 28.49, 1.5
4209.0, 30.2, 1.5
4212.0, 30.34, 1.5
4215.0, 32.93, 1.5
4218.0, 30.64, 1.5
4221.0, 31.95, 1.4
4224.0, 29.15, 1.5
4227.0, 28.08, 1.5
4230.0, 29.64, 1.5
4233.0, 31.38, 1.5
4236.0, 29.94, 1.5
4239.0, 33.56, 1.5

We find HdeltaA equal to 1.7 angstrom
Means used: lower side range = 29.3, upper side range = 29.1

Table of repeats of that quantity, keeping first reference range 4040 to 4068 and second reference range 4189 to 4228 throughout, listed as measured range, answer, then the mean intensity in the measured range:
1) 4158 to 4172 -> 0.4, 29.3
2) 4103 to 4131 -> 1.5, 28.4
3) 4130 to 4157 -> 1.2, 28.8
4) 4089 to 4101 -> 0.9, 27.7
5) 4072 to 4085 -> 0.5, 28.9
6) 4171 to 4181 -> 0.8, 27.9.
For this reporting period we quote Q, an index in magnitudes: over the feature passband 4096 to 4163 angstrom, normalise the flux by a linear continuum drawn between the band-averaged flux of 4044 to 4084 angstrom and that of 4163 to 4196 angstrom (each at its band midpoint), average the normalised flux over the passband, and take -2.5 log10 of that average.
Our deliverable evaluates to 0.022 mag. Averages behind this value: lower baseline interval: 29.4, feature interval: 28.4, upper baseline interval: 28.6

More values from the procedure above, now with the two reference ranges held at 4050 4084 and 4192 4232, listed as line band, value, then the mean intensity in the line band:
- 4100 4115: 0.17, 25.2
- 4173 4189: 0.09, 27.7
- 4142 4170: 0.02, 29.3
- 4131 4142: 0.05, 28.5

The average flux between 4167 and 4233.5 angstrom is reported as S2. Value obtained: 29.4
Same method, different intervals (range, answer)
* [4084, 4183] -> 28.6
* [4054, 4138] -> 28.5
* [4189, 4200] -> 30.2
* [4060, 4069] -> 29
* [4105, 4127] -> 28.5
